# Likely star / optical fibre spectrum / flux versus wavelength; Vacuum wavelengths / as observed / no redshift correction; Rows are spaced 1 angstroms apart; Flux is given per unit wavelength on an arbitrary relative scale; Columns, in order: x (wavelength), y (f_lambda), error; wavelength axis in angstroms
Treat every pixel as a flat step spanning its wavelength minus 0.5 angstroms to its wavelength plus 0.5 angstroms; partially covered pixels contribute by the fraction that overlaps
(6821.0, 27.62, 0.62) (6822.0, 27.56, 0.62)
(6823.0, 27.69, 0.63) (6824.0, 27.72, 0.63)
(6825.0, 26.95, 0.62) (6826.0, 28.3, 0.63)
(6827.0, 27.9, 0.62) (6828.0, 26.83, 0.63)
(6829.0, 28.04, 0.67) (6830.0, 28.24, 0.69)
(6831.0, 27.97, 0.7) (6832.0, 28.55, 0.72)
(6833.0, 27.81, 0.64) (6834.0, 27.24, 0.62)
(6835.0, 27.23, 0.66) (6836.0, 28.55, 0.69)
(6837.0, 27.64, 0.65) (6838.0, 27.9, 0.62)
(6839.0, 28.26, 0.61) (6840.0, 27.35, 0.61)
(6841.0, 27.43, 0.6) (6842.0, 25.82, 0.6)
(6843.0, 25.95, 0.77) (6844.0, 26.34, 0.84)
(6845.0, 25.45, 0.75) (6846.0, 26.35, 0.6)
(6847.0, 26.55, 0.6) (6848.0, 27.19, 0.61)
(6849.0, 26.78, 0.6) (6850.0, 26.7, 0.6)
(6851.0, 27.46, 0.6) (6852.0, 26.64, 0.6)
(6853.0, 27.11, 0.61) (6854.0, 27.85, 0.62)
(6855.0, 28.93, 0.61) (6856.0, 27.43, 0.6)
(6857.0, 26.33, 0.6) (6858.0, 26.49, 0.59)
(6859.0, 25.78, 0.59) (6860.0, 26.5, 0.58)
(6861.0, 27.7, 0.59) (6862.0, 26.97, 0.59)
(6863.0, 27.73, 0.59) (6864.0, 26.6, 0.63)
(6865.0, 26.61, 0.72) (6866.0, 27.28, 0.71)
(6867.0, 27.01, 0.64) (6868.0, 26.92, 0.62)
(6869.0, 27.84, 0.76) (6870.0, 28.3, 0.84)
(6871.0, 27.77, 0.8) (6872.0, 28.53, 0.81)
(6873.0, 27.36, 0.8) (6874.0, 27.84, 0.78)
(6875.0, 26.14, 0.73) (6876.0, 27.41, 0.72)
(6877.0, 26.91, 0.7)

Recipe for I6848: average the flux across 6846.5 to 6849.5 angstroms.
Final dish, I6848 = 26.8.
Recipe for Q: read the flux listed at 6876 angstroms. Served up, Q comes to 27.41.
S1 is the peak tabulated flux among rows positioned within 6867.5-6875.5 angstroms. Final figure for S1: 28.53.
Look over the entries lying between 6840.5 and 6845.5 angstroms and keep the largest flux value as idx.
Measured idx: 27.43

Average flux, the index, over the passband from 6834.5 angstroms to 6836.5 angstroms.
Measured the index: 27.9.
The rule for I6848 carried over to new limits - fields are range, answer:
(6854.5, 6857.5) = 27.6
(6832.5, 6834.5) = 27.5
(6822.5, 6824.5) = 27.7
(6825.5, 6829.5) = 27.8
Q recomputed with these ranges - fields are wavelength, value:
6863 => 27.73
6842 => 25.82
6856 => 27.43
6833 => 27.81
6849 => 26.78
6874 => 27.84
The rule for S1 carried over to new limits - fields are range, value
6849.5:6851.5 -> 27.46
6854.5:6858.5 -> 28.93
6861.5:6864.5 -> 27.73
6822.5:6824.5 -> 27.72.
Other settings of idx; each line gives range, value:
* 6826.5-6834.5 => 28.55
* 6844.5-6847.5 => 26.55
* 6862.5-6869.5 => 27.84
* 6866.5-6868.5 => 27.01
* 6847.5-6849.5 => 27.19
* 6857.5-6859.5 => 26.49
